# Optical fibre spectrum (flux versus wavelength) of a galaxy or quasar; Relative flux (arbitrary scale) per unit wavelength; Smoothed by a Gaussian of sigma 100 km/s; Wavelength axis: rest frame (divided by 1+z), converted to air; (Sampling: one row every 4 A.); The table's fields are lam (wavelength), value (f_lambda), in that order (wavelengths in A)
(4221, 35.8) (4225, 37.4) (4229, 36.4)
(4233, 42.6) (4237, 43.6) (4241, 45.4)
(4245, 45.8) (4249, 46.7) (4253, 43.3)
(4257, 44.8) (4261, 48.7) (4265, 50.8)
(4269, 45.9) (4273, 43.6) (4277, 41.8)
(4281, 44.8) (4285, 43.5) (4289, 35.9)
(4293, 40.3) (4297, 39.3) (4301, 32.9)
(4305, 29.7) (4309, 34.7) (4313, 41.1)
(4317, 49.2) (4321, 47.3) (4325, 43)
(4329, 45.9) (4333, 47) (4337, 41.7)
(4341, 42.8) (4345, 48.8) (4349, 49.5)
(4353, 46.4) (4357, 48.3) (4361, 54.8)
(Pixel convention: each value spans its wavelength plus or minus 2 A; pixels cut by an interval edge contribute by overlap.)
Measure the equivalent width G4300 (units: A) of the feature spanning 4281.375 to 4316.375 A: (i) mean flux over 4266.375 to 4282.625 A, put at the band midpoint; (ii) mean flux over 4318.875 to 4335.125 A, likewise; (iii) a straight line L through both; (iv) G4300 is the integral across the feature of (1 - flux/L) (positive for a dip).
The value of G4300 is 5.42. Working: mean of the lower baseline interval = 44.3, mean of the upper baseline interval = 45.8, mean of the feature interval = 38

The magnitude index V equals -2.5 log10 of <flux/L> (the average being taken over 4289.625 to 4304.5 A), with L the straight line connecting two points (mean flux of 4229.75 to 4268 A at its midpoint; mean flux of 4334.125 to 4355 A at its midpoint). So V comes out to 0.24 mag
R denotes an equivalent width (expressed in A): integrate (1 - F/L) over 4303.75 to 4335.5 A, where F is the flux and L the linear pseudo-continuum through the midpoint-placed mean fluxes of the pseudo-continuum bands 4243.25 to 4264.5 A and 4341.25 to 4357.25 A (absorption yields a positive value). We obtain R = 3.2 A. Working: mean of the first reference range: 46.2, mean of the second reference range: 47.6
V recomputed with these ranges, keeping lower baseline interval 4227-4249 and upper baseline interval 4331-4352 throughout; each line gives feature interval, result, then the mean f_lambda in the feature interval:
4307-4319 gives 0.089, 41.7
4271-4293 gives 0.064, 41.8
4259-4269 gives -0.120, 49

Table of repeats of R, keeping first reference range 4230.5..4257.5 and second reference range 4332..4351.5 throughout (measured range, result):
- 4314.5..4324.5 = -0.3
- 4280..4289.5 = 0.7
